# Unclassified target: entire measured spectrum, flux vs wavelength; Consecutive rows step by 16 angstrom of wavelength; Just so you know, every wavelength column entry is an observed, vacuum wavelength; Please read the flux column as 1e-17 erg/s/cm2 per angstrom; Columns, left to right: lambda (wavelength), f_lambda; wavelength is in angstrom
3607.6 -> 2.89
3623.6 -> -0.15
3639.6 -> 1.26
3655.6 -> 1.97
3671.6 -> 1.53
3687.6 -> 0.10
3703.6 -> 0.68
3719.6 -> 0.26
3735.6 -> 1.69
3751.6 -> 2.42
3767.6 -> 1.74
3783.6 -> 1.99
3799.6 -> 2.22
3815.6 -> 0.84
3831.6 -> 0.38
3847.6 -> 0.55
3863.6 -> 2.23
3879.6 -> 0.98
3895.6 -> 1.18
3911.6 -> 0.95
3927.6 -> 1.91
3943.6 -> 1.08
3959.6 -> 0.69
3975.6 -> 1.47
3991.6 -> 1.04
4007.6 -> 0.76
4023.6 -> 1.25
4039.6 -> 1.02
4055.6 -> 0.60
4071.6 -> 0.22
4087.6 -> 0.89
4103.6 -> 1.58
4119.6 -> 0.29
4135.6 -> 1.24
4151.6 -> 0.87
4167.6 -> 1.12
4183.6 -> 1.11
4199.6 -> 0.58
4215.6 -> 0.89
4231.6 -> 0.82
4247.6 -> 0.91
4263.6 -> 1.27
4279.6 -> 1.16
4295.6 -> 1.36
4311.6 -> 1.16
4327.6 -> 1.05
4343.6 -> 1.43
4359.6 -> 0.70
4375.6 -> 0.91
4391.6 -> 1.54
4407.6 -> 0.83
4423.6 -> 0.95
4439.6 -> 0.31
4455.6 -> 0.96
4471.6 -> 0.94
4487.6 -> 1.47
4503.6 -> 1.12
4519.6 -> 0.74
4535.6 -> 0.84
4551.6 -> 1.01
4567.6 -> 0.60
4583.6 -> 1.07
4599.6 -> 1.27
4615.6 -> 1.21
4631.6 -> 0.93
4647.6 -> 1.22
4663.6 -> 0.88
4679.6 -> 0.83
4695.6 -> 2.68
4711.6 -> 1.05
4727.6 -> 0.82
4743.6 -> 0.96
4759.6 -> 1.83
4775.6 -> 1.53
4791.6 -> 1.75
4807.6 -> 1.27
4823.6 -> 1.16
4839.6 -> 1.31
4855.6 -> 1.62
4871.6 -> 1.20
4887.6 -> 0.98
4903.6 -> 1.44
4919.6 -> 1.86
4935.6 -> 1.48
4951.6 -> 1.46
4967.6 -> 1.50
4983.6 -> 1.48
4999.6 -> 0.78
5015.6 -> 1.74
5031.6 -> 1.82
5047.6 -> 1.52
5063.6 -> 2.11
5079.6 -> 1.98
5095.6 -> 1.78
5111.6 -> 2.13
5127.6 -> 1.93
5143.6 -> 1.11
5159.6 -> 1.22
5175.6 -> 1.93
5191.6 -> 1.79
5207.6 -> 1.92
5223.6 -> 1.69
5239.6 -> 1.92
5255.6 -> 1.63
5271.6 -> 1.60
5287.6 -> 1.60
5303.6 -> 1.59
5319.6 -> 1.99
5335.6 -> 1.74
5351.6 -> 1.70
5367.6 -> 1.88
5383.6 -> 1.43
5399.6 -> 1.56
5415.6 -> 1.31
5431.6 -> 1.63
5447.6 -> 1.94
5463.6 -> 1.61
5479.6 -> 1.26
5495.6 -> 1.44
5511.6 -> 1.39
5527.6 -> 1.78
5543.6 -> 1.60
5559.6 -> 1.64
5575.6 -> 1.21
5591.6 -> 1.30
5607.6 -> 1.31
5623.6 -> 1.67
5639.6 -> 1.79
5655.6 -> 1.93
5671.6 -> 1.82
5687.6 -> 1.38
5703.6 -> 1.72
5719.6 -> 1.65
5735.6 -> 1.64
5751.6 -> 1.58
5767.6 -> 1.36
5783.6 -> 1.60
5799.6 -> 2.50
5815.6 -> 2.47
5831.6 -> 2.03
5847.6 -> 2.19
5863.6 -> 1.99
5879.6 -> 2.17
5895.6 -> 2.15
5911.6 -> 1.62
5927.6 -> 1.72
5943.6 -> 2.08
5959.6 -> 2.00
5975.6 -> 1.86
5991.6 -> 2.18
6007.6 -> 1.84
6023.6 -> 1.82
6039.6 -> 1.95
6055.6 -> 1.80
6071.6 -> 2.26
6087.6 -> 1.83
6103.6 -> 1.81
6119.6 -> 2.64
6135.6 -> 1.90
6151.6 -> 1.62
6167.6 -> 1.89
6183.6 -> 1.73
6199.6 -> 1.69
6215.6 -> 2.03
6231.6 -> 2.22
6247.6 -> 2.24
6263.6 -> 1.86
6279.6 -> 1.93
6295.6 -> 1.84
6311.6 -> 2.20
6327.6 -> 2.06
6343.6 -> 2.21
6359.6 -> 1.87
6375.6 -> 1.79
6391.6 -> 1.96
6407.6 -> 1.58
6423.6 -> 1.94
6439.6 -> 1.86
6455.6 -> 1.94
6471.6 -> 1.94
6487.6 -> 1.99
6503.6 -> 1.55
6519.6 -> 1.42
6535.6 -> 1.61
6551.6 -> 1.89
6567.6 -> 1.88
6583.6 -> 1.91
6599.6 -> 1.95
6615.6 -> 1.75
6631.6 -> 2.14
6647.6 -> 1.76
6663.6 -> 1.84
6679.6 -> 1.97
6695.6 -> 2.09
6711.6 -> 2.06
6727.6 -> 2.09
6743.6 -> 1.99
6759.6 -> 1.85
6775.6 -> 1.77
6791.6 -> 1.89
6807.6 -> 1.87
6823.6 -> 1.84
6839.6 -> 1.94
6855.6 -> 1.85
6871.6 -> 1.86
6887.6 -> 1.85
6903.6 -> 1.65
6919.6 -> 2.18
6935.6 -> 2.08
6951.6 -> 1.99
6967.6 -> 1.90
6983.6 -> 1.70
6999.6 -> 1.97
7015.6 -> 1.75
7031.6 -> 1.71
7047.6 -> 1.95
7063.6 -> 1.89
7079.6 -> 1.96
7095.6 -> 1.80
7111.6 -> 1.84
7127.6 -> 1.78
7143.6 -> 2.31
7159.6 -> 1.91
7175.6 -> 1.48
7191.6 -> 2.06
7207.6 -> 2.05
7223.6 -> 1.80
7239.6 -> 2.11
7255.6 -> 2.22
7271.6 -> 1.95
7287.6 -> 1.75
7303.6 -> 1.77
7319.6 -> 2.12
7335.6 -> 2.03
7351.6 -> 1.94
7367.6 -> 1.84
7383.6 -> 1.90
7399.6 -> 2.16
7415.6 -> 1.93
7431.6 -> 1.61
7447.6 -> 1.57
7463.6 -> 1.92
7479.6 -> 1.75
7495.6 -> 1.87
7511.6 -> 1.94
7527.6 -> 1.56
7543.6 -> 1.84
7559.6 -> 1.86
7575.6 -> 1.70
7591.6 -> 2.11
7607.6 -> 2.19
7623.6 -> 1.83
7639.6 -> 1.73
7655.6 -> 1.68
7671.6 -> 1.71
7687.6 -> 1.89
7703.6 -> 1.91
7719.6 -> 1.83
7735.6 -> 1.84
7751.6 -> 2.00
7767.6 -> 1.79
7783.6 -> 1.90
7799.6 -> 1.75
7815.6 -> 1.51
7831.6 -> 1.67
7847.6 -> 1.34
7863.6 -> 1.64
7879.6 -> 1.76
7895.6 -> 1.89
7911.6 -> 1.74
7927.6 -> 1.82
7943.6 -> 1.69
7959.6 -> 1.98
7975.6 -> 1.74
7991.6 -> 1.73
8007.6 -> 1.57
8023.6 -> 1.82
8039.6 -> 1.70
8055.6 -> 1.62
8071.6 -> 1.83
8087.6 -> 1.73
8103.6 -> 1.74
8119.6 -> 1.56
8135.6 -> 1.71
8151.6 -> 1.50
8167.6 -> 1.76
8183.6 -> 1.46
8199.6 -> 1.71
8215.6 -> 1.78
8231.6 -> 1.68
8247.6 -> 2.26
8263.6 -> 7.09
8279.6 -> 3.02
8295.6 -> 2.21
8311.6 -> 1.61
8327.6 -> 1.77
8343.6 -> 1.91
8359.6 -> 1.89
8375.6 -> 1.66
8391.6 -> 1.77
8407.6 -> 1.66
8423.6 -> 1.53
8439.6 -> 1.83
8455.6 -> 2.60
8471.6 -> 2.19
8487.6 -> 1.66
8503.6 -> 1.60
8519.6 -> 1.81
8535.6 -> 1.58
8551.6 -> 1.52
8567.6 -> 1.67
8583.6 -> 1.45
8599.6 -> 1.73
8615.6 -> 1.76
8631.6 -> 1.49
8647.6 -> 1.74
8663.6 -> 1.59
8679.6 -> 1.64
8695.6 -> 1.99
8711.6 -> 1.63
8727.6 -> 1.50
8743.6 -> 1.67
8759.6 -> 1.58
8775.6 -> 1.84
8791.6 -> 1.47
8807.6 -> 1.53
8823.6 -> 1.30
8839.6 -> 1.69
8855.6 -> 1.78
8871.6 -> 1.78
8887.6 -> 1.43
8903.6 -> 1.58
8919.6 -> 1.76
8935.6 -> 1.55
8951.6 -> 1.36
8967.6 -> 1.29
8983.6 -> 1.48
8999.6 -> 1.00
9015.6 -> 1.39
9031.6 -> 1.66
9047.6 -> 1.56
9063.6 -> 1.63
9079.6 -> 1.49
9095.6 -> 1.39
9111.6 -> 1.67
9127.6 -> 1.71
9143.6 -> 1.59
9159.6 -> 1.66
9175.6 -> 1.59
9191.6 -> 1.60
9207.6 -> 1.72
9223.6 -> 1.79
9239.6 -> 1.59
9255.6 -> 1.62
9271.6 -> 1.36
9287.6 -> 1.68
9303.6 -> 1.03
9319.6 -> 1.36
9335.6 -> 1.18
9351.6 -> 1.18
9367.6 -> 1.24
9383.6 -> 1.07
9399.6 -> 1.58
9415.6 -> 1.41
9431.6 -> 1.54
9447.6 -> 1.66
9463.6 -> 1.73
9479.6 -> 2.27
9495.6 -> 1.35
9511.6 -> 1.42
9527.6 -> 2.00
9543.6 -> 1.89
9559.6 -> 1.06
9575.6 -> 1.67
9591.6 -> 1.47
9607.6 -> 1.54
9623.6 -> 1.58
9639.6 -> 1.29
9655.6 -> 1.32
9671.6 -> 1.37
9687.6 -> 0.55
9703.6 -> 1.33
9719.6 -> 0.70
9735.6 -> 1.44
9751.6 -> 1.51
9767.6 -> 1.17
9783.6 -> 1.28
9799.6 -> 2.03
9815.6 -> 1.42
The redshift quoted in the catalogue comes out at 0.26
